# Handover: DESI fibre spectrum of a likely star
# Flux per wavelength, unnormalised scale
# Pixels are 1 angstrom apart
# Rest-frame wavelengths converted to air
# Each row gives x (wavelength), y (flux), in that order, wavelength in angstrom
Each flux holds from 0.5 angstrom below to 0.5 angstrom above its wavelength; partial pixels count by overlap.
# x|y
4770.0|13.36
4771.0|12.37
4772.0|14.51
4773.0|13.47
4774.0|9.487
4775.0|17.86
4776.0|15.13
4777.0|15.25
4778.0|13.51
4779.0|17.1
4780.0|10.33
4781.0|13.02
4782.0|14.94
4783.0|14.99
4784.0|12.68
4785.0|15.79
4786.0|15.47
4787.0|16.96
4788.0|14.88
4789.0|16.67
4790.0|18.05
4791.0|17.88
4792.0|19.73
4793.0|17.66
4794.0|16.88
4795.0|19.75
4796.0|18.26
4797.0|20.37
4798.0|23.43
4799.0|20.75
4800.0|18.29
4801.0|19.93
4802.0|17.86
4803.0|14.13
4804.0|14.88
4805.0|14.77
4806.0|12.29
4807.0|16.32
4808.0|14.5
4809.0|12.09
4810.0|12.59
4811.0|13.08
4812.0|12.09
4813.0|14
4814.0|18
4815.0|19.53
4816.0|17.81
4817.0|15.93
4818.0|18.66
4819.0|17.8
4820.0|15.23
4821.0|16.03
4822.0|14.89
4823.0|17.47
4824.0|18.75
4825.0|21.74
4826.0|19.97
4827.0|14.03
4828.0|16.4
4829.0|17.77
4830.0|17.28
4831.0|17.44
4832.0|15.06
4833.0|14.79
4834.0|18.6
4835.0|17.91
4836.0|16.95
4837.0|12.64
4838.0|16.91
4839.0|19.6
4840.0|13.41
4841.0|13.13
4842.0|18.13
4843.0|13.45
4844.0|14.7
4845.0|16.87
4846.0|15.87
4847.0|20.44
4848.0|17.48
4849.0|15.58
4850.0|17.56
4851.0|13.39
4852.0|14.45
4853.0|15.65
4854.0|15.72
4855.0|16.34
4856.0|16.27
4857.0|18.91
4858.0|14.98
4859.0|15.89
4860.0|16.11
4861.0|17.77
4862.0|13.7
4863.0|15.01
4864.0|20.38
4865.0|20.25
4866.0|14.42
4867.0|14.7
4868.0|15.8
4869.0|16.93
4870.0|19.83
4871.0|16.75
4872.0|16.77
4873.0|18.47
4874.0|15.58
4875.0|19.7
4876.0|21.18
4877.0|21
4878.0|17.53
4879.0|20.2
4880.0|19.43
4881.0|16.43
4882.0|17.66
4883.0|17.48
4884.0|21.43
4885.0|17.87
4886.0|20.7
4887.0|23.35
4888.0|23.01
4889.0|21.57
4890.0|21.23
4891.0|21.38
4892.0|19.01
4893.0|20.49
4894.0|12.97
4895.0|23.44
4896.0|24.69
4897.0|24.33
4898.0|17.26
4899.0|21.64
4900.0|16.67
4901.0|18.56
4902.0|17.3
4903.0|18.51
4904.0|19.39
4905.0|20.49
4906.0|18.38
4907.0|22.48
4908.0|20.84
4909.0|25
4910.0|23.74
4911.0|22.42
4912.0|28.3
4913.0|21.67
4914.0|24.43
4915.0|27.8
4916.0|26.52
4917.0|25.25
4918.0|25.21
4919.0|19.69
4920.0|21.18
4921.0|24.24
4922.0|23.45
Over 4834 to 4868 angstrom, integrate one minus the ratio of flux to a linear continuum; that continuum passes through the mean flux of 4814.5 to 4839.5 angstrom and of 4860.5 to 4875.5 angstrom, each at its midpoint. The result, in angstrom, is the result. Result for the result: 1.75 angstrom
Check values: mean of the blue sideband 17.2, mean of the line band 16.2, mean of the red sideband 17.1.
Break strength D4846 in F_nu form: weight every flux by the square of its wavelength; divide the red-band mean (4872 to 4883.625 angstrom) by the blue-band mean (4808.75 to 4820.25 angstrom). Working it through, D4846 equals 1.2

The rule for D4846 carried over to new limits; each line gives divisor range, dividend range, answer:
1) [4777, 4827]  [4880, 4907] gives 1.25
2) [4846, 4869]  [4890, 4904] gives 1.22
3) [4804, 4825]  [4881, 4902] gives 1.32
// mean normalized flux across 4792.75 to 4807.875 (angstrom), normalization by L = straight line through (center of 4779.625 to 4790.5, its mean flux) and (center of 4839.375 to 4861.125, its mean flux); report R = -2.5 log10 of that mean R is -0.16 mag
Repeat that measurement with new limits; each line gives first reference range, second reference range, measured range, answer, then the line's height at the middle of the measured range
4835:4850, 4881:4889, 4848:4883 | 0.07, 18.3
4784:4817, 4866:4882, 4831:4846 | 0.09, 17.3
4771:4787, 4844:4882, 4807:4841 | -0.03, 15.8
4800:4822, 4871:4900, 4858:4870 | 0.13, 18.6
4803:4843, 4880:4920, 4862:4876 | 0.11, 19.1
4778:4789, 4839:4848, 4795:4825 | -0.10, 15.3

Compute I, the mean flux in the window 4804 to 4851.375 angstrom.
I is 16.1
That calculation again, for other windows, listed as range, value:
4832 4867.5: 16.2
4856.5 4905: 18.7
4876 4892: 20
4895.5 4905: 19.9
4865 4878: 17.7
